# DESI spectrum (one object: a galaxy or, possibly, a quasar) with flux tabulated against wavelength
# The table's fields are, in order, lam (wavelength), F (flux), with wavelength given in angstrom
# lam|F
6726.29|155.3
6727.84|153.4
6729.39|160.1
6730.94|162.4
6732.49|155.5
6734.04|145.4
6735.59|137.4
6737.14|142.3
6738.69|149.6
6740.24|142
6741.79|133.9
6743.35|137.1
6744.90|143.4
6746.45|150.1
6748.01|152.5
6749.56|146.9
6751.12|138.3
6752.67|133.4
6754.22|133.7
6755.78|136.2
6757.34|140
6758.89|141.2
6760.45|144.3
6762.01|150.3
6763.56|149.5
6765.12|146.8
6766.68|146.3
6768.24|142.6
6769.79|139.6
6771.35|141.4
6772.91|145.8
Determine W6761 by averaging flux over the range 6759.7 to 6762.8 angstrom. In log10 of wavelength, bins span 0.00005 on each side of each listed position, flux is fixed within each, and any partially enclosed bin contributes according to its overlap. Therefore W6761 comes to 148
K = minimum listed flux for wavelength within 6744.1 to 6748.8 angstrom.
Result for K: 143.4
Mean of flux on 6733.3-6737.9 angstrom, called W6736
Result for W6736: 142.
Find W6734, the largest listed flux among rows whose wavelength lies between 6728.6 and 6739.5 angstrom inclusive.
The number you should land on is 162.4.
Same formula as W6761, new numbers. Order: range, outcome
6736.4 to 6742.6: 142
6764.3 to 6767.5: 146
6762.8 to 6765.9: 148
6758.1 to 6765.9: 146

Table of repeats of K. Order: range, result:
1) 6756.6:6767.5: 140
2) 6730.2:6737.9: 137.4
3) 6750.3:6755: 133.4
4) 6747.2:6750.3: 146.9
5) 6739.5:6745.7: 133.9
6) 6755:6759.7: 136.2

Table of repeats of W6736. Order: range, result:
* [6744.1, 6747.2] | 147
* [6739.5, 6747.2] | 141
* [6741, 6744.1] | 135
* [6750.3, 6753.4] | 136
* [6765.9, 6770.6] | 143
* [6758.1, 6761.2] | 143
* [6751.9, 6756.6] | 134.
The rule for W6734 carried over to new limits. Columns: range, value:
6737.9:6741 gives 149.6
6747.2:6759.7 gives 152.5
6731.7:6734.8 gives 155.5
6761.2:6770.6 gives 150.3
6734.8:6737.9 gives 142.3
